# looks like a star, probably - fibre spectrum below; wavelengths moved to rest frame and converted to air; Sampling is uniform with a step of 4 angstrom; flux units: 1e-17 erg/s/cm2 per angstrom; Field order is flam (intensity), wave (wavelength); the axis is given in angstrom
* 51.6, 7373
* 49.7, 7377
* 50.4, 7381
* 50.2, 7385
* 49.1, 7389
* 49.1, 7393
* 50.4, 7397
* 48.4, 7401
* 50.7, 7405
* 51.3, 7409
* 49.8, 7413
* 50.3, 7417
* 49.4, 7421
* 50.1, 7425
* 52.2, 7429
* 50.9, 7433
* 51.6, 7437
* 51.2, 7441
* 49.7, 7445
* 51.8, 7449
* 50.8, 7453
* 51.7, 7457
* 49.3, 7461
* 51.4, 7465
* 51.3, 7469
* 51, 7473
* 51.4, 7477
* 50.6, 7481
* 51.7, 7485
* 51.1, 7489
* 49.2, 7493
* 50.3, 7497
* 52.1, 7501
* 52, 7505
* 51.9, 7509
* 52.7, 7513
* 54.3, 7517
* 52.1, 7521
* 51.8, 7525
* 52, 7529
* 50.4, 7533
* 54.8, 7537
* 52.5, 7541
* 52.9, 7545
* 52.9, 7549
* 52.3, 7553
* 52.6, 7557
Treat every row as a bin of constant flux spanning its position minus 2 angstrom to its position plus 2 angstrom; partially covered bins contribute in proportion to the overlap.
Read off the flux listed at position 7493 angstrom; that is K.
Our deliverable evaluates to 49.2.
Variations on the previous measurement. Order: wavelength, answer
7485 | 51.7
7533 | 50.4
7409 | 51.3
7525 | 51.8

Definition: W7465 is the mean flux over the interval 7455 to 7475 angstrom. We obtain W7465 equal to 50.9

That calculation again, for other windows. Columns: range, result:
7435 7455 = 51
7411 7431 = 50.4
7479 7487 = 51.2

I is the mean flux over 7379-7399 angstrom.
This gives 49.8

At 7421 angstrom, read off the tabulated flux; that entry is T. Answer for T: 49.4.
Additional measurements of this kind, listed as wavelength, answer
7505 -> 52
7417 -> 50.3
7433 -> 50.9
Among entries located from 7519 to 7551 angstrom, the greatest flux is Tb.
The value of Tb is 54.8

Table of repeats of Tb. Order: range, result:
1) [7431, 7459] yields 51.8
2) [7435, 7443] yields 51.6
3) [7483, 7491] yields 51.7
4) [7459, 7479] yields 51.4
